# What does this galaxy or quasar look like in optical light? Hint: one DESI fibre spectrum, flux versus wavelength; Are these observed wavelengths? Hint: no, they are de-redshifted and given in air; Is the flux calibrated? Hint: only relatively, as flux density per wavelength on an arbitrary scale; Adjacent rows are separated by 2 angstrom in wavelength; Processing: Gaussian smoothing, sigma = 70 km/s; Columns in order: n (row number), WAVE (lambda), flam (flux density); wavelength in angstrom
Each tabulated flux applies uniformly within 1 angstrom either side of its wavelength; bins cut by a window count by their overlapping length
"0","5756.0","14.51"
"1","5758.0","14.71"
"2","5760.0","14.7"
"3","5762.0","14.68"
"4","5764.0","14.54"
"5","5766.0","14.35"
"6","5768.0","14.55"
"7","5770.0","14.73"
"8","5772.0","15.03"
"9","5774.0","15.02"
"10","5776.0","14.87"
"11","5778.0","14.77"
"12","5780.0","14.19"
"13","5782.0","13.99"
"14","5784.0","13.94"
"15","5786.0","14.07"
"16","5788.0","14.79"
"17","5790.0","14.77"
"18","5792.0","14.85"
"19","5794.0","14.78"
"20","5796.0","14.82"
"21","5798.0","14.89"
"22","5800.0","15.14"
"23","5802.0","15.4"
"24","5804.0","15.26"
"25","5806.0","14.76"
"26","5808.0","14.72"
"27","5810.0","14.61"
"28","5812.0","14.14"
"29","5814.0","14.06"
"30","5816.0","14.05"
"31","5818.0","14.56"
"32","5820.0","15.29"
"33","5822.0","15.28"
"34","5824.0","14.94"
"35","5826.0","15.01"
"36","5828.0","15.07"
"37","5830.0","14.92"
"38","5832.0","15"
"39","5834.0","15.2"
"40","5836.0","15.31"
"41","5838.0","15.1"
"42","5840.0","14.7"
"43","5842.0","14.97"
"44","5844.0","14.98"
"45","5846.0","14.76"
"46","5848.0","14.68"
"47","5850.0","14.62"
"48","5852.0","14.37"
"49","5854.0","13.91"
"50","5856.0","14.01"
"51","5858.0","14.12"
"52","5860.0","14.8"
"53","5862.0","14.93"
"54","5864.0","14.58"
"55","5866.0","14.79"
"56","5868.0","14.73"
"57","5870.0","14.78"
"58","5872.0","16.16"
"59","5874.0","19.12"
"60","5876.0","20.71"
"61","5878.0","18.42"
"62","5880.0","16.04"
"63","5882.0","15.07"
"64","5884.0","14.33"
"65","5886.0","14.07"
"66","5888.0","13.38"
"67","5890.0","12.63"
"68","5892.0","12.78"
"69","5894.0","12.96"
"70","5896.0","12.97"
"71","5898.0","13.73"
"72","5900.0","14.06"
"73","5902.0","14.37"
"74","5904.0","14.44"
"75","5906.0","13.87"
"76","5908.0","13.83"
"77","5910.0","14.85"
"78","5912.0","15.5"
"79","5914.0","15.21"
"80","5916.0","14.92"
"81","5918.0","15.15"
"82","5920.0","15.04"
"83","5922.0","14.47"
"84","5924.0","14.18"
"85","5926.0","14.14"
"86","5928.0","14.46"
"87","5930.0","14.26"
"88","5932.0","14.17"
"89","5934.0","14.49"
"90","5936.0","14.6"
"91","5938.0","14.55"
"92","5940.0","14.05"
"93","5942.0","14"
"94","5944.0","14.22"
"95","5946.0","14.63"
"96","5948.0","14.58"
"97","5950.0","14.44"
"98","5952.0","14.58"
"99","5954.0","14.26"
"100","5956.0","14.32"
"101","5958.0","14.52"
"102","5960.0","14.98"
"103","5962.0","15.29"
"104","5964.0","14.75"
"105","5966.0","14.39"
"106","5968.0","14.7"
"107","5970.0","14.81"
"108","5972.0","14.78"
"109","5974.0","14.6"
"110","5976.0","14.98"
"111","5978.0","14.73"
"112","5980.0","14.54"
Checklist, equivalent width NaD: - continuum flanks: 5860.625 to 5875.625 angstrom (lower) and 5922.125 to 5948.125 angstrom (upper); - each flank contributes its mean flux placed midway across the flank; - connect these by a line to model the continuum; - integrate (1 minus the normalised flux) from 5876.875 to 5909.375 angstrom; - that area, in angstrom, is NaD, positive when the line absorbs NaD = 2.2 angstrom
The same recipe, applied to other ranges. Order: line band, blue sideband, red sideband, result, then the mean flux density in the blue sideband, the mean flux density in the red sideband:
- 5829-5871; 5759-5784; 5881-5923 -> -1.1 angstrom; 14.6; 14.2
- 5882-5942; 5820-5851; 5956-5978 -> 2.6 angstrom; 15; 14.8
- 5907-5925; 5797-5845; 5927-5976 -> -0.2 angstrom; 14.9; 14.5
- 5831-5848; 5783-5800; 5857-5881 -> 0.6 angstrom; 14.6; 16.1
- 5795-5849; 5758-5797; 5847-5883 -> 0.7 angstrom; 14.6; 15.5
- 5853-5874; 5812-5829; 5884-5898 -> -1.6 angstrom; 14.7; 13.3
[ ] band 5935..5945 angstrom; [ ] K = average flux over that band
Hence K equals 14.3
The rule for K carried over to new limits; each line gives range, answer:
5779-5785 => 14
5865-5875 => 15.9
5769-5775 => 14.9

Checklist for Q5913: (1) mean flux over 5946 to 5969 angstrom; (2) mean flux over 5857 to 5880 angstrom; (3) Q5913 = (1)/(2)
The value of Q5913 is 0.9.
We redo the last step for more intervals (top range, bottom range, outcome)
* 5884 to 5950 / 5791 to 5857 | 0.96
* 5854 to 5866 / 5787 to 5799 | 0.98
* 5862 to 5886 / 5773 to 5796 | 1.11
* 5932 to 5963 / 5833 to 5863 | 0.99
